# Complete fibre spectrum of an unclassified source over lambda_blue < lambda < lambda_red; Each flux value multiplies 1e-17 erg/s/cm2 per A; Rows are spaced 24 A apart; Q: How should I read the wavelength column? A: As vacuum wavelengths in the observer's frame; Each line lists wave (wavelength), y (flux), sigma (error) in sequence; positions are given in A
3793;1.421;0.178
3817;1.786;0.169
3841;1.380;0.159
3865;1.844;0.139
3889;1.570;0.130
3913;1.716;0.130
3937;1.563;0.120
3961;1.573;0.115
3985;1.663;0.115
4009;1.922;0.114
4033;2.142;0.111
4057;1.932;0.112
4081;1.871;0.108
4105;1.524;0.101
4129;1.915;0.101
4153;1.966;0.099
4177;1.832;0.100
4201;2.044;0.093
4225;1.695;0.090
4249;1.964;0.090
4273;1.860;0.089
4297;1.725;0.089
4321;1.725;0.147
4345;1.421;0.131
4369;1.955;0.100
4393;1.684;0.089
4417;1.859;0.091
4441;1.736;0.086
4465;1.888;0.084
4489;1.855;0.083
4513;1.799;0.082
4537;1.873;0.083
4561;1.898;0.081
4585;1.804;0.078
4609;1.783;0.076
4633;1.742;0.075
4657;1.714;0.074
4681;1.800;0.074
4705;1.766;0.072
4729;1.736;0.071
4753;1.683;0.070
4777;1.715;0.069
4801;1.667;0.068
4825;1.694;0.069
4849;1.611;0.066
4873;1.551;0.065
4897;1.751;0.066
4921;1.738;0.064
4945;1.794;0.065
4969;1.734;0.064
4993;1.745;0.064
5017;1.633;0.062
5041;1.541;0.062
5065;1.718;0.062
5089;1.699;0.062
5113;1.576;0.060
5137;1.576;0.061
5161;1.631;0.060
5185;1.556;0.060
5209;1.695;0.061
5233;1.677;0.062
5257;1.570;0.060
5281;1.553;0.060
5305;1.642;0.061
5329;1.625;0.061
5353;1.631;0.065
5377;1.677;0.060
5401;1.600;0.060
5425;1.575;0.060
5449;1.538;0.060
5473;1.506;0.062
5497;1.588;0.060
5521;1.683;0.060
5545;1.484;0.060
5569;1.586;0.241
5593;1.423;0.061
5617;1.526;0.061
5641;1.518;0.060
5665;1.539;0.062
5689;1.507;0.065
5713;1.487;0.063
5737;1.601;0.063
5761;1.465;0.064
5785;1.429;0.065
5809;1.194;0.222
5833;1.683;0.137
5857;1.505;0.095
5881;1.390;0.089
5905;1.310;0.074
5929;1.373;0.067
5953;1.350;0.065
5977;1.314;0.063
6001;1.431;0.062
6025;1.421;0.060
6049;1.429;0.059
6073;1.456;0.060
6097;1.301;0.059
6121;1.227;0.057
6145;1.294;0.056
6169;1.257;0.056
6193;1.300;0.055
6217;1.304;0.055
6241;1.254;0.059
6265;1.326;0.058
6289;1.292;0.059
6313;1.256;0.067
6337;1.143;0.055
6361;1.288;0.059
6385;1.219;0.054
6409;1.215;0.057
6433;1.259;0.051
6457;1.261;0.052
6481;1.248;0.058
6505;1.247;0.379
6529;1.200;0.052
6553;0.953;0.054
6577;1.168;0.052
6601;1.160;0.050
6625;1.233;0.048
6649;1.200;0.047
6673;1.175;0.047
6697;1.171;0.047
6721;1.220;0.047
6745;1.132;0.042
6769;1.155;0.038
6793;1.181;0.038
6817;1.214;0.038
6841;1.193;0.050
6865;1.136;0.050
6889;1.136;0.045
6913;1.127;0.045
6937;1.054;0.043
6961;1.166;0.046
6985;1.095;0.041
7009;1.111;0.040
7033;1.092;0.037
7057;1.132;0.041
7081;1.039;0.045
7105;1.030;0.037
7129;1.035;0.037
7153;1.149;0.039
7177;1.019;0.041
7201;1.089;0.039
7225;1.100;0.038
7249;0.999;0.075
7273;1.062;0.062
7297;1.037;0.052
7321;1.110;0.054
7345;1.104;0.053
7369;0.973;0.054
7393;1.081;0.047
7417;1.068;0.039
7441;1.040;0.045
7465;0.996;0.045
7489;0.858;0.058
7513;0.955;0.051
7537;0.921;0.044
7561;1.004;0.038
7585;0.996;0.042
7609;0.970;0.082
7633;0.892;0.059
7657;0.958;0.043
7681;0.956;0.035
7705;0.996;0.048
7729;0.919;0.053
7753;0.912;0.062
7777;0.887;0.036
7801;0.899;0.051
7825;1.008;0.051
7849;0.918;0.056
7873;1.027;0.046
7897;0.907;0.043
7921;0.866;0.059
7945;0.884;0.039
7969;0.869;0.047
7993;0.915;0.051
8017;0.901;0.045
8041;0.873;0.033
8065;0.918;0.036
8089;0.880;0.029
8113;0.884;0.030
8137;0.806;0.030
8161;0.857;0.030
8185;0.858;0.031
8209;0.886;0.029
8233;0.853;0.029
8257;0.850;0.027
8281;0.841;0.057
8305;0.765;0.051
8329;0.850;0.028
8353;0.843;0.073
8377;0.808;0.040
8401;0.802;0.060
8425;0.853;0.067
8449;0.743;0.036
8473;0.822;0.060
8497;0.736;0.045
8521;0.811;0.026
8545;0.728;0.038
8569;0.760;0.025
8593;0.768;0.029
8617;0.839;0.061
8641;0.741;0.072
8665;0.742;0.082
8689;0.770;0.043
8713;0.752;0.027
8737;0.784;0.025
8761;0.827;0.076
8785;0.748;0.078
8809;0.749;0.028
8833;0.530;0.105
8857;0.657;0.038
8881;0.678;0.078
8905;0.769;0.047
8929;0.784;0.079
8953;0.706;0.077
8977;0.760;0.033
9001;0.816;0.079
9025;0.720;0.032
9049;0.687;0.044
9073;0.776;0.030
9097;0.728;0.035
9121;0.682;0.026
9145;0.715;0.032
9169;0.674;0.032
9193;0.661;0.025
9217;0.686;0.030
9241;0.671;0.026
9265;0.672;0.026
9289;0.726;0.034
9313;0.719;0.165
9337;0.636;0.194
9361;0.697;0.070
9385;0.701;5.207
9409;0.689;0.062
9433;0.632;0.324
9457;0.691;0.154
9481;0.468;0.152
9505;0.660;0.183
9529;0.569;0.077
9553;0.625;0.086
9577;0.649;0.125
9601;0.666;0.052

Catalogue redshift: -0.001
